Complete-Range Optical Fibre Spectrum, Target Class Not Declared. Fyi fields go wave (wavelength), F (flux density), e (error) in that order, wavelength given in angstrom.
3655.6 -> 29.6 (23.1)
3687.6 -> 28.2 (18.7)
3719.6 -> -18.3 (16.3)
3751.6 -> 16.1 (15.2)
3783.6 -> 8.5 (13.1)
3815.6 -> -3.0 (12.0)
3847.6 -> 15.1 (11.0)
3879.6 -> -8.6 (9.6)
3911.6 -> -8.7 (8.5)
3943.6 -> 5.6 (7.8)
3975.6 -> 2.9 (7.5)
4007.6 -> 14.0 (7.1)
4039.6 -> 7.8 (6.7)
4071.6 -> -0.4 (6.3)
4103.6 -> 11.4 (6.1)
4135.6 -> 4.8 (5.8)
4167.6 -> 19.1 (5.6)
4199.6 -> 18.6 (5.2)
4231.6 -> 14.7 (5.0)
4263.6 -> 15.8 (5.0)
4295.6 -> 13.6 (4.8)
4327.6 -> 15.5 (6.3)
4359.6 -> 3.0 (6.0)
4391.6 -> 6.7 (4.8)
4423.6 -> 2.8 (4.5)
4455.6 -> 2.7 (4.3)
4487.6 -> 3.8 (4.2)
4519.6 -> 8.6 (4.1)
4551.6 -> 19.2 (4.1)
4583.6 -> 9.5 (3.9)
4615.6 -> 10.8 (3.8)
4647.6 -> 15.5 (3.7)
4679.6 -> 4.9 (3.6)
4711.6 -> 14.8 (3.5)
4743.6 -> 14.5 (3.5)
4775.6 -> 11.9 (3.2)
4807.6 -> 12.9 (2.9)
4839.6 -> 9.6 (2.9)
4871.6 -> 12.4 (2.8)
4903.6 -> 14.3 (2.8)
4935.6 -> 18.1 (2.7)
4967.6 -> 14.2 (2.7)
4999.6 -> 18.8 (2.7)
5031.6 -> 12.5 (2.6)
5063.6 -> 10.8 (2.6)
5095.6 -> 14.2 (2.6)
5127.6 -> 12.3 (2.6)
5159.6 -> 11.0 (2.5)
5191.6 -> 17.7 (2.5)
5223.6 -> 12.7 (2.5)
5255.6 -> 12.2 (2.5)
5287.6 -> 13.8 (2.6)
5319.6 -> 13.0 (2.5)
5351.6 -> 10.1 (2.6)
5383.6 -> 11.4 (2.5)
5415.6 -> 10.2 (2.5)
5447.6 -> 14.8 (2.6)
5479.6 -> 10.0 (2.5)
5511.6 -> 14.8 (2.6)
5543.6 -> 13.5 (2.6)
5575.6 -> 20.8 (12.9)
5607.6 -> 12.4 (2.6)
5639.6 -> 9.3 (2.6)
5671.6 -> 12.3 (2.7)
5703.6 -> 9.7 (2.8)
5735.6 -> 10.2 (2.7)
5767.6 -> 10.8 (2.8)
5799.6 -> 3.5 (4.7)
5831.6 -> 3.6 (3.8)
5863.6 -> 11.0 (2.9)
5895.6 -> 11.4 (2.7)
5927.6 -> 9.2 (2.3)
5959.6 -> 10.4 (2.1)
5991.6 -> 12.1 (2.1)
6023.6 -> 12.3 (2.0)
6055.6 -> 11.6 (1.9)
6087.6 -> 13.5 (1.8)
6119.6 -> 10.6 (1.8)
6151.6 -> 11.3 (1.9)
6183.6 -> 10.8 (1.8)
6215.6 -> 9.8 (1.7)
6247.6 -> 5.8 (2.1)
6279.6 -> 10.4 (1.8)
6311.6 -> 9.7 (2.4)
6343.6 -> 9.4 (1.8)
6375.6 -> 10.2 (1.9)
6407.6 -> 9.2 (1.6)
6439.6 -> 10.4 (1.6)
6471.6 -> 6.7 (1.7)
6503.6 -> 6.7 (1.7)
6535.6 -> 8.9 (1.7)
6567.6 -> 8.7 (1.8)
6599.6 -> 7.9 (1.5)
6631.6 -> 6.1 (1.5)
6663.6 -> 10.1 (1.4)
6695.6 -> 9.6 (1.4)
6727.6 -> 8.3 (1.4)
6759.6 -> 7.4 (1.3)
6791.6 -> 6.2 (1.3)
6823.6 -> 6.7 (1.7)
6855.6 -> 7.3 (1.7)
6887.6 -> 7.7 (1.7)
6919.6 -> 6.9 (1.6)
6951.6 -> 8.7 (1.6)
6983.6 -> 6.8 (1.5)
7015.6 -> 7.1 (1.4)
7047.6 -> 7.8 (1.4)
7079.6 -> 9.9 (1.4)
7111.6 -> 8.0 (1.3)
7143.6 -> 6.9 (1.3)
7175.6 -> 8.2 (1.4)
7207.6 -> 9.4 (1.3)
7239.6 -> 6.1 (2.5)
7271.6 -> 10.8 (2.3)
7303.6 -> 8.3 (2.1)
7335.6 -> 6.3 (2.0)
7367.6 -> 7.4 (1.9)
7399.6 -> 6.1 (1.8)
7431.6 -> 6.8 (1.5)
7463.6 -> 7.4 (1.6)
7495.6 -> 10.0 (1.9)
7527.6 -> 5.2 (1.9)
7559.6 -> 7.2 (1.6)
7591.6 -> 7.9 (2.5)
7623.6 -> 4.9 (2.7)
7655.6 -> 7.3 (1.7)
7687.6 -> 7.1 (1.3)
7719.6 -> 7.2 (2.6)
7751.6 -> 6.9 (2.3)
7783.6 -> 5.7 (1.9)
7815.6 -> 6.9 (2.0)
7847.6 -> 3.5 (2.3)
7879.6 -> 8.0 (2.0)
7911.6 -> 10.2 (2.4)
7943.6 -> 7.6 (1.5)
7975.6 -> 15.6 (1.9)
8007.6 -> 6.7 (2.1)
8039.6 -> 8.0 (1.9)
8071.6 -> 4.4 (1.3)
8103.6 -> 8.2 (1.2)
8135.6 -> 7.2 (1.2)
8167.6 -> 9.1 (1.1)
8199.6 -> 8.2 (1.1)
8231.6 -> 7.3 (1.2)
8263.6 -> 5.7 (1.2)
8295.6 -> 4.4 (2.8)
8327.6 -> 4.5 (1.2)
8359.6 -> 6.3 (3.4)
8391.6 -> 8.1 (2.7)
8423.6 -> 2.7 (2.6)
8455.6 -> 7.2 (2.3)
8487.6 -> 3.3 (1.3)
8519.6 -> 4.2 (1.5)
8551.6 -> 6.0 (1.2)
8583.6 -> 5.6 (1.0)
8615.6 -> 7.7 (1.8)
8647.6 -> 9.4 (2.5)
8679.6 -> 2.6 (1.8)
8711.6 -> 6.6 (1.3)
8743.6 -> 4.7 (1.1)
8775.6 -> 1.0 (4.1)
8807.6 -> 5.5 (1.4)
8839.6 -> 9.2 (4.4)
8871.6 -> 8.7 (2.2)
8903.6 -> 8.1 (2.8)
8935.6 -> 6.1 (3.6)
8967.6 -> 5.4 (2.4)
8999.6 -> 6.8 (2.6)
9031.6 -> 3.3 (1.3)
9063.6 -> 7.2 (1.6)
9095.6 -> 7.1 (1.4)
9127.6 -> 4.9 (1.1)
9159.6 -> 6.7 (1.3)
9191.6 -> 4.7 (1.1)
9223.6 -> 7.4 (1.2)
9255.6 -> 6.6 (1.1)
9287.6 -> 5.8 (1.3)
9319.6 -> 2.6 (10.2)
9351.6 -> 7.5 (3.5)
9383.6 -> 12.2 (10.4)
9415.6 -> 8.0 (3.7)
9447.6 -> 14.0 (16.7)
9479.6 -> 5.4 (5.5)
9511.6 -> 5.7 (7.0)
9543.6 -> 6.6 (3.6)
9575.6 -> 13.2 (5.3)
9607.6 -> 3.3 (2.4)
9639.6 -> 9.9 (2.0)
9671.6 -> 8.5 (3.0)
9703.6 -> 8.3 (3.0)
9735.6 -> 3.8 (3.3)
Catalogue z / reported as 0.217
